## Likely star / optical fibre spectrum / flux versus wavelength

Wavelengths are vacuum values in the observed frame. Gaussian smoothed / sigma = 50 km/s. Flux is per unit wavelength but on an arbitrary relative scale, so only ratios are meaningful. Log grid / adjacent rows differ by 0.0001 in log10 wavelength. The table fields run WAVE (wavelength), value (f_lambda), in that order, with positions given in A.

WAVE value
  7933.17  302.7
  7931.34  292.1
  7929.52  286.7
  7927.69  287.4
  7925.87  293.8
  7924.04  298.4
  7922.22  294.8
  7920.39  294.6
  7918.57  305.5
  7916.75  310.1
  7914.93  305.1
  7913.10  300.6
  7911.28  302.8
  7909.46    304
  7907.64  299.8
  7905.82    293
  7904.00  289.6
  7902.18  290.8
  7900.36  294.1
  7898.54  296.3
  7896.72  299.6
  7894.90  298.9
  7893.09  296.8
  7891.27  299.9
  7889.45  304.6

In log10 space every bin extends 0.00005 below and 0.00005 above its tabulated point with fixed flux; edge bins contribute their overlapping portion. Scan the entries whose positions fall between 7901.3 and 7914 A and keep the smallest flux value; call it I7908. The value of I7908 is 289.6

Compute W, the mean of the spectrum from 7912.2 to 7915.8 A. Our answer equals 302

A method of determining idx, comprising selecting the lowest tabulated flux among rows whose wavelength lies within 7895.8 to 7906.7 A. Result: 289.6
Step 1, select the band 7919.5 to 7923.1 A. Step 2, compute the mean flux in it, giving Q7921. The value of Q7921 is 294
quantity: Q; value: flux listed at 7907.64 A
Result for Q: 299.8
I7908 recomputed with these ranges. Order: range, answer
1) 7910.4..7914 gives 300.6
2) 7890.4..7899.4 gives 296.3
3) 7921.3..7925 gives 294.8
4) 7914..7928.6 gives 287.4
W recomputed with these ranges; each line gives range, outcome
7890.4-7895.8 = 299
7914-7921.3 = 304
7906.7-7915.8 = 302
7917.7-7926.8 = 297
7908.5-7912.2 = 304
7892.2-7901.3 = 297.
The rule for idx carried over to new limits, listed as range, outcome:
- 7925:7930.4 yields 286.7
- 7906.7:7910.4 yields 299.8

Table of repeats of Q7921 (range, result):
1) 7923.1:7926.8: 296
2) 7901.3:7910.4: 296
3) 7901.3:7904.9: 290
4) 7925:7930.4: 289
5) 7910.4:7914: 302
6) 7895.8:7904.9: 294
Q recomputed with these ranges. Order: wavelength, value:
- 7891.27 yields 299.9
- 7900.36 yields 294.1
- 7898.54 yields 296.3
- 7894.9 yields 298.9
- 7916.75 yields 310.1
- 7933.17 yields 302.7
